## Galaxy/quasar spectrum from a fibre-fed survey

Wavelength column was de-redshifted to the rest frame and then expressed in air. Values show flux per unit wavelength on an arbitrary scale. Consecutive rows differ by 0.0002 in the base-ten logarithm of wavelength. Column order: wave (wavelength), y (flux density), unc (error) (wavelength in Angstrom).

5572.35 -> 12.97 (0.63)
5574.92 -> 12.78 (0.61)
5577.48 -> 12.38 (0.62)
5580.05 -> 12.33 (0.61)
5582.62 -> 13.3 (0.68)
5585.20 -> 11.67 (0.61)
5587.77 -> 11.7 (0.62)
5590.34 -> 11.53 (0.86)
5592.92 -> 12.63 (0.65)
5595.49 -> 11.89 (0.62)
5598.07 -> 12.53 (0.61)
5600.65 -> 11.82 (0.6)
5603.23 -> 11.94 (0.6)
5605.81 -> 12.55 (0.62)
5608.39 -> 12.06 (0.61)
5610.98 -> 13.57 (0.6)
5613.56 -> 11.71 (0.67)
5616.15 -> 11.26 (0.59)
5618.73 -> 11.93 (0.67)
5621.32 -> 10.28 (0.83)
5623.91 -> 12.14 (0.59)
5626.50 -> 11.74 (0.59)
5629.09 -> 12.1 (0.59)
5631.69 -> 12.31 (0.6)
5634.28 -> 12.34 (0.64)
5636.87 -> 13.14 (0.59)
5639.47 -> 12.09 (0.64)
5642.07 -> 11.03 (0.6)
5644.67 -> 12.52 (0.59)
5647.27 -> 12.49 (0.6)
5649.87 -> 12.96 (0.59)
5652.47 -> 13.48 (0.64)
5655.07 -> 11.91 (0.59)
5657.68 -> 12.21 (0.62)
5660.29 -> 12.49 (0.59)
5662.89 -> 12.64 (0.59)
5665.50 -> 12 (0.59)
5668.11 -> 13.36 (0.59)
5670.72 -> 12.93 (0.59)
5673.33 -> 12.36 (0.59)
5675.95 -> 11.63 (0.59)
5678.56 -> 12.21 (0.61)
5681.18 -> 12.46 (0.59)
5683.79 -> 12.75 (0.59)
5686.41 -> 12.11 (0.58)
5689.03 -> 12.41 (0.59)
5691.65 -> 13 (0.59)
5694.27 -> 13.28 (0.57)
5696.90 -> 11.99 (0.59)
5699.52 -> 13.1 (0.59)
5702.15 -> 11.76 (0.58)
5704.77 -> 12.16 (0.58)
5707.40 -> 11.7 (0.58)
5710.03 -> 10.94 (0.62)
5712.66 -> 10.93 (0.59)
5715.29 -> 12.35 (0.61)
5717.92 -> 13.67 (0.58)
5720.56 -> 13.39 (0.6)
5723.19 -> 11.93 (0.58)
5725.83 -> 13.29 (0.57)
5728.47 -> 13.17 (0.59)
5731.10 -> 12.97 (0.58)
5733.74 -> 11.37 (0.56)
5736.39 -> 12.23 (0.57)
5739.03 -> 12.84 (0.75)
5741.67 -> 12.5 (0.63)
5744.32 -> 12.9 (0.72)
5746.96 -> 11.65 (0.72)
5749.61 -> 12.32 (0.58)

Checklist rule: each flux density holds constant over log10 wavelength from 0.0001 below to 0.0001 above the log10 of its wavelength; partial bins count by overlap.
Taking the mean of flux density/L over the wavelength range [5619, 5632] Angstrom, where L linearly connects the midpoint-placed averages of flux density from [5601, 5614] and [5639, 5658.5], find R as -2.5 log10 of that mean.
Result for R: 0.06 mag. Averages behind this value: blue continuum 12.4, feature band 11.7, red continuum 12.3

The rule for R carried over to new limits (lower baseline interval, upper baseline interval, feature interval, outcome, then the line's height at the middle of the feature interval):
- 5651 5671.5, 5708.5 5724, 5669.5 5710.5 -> 0.007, 12.4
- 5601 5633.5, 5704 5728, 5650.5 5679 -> -0.033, 12.1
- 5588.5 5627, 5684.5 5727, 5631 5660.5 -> -0.025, 12.1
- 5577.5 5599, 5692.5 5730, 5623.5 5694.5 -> -0.009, 12.3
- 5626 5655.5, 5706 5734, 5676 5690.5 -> 0.004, 12.4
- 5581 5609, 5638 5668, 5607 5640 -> 0.019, 12.3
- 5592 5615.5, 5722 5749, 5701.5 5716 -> 0.075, 12.4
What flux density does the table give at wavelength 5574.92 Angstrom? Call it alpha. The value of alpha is 12.78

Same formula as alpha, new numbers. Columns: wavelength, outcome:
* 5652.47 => 13.48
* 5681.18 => 12.46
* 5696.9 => 11.99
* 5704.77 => 12.16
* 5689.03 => 12.41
